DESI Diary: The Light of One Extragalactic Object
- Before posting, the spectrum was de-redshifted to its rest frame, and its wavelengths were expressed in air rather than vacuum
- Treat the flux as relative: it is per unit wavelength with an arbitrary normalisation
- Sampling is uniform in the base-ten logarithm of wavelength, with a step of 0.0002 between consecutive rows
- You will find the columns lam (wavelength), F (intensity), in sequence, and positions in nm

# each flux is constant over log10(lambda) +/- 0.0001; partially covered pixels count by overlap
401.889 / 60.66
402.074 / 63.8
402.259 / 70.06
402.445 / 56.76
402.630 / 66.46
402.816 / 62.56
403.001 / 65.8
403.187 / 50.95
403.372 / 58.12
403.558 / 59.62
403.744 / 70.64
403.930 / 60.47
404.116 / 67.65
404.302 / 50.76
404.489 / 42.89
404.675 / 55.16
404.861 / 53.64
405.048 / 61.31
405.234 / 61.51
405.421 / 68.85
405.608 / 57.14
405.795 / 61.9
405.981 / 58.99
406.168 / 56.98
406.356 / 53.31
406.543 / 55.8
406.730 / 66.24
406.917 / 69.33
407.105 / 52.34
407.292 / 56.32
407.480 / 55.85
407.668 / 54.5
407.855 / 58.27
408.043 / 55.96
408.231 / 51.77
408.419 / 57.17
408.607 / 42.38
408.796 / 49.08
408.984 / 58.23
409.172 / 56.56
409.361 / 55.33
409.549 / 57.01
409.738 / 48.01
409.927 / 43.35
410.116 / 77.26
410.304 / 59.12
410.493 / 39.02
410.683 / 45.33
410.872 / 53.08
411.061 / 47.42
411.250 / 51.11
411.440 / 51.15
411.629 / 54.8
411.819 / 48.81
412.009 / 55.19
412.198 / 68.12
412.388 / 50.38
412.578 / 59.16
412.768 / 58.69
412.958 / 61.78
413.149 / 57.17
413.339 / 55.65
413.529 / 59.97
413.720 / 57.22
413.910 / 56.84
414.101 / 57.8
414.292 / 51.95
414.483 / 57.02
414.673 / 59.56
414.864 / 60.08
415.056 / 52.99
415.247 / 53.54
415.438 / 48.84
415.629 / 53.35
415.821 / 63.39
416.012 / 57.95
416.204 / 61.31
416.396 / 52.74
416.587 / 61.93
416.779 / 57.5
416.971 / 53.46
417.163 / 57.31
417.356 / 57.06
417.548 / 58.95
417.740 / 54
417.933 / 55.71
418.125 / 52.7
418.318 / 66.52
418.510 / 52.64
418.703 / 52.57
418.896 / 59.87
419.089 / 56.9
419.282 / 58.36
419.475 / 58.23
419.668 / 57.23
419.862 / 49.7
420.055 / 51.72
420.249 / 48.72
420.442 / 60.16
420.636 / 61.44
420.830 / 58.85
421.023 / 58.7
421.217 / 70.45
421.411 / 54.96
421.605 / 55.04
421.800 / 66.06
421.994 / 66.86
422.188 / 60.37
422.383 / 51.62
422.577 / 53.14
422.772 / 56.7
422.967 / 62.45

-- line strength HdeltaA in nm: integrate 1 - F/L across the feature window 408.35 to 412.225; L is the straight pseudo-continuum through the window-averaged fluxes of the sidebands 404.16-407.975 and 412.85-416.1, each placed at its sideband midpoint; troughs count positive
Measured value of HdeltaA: 0.29 nm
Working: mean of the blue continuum 57.7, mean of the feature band 52.9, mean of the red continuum 56.8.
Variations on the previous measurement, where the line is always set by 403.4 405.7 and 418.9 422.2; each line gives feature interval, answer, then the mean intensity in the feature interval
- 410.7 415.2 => 0.23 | 55.7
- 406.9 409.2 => 0.17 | 54.7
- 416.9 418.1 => 0.05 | 55.9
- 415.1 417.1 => 0.08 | 56.4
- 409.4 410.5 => 0.07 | 55.3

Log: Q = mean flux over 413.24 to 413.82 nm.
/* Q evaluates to 57.7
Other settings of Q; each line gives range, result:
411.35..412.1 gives 52.5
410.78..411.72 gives 51.5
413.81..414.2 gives 57.3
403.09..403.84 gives 59.9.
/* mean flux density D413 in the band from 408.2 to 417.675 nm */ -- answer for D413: 55.3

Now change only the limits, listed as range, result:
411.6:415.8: 56.5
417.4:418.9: 56.5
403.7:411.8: 55.7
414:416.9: 56.6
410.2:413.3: 53.9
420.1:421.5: 58.8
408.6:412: 52.4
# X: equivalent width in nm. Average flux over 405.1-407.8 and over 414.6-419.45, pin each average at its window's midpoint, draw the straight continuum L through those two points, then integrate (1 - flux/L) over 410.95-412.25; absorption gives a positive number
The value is 0.11 nm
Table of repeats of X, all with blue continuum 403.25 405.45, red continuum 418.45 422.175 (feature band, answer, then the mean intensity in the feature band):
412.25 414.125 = 0.02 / 57.7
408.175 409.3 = 0.11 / 52.6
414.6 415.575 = 0.06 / 54.8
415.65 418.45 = 0.02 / 57.7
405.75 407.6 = 0.00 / 58.6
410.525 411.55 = 0.16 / 49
